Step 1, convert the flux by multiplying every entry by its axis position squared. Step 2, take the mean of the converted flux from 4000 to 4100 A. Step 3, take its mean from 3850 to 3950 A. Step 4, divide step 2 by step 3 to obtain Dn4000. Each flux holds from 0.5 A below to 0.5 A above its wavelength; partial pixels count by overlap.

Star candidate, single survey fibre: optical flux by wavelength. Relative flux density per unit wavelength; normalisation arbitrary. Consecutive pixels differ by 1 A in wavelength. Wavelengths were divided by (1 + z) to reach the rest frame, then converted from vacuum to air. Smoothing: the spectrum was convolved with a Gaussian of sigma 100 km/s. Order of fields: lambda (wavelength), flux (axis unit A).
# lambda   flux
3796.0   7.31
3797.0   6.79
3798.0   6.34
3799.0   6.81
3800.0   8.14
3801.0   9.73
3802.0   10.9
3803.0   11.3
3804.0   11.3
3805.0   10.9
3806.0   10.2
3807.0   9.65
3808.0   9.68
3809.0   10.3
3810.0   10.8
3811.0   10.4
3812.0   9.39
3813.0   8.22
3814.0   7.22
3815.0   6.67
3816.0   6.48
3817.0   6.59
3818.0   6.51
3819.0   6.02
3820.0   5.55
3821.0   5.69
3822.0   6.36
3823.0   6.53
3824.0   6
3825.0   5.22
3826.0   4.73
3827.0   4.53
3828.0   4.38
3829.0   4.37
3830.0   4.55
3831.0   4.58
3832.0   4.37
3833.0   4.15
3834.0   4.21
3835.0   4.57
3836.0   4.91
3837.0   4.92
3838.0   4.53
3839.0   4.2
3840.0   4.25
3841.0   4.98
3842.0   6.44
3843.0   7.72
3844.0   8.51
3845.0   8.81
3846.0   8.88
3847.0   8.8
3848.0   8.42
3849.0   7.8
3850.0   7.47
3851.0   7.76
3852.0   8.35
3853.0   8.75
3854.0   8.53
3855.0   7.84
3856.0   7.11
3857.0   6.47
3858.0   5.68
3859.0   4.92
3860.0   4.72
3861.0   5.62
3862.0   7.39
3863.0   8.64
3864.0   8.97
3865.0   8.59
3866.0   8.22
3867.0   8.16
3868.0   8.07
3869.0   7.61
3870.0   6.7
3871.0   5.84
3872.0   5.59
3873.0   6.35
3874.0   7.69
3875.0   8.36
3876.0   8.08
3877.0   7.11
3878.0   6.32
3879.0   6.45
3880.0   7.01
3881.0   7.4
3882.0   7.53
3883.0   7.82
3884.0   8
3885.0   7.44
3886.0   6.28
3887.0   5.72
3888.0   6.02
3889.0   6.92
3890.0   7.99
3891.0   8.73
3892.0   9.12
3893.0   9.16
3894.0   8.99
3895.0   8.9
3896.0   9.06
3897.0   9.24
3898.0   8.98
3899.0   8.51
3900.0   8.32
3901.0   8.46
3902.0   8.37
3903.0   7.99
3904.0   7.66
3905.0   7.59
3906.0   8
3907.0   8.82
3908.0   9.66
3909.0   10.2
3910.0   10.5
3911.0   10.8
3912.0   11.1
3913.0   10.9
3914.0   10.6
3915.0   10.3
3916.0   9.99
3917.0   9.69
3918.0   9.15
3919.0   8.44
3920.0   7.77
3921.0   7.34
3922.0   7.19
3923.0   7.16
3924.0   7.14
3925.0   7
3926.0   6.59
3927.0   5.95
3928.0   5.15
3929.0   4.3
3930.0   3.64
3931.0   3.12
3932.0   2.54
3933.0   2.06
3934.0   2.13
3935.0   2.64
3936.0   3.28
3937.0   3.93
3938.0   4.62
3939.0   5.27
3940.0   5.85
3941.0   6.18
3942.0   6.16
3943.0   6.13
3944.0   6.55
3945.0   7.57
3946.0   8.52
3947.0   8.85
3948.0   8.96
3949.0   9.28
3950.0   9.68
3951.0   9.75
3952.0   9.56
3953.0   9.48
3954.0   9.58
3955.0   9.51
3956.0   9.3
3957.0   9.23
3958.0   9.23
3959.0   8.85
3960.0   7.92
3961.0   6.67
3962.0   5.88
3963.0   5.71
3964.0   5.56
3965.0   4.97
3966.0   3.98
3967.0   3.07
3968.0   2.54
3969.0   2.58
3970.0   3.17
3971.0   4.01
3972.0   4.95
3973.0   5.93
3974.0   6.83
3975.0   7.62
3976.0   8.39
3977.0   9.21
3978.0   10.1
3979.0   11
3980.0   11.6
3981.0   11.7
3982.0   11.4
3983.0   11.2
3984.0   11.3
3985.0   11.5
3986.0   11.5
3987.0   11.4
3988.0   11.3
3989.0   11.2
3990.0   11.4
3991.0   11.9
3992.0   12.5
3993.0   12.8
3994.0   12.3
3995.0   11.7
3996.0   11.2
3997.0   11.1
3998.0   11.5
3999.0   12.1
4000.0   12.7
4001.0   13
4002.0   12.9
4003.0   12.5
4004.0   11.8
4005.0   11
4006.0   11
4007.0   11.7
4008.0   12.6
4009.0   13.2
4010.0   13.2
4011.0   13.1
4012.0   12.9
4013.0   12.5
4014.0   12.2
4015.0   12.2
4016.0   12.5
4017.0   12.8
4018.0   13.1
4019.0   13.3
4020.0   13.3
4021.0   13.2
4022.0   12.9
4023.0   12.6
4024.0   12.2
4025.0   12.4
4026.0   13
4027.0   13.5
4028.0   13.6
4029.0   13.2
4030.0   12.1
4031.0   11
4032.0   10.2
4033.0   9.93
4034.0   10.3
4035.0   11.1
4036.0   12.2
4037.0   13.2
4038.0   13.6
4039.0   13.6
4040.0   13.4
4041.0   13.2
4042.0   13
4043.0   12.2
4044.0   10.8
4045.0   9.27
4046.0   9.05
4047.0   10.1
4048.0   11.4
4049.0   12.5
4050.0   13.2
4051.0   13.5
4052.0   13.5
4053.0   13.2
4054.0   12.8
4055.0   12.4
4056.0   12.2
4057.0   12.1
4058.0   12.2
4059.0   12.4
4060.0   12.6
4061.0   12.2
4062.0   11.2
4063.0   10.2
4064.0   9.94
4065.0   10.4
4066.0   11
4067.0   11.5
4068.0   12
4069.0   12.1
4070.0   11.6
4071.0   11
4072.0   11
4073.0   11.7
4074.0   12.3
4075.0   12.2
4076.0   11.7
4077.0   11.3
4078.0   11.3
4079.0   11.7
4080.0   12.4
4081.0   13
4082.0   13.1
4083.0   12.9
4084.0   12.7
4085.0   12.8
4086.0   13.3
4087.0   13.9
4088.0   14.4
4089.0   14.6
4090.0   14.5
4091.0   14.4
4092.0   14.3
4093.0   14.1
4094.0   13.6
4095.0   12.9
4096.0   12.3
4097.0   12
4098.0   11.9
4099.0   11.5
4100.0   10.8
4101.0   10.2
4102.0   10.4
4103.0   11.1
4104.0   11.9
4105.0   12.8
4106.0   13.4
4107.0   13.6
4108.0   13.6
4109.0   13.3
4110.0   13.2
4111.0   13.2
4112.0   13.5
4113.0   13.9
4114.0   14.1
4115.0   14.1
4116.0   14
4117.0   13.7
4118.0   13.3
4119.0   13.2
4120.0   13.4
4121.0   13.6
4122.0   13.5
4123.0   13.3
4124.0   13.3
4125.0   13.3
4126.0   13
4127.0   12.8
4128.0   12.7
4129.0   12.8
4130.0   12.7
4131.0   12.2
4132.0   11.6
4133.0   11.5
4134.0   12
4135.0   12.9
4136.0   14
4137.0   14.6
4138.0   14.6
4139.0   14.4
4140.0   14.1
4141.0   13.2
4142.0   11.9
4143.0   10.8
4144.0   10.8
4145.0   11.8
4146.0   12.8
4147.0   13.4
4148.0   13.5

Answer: 1.8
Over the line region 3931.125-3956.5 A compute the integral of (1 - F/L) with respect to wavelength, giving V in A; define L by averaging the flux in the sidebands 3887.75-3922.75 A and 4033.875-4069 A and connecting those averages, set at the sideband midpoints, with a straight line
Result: 8.1 A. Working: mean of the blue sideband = 8.88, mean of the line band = 6.64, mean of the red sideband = 11.9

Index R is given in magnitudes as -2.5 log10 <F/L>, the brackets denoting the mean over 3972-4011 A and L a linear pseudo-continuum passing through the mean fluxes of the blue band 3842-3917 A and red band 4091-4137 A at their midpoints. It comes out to -0.082 mag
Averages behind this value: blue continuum 8.03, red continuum 12.9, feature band 11.2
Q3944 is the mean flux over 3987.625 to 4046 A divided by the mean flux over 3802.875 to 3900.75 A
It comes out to 1.7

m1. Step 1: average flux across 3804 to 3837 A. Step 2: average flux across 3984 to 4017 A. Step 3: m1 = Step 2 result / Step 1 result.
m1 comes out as 1.80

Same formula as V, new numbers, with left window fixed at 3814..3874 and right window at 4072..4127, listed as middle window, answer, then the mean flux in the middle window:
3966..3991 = 3.5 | 8.51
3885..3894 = 0.0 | 7.57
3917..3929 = 1.8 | 7.16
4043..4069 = 0.2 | 11.7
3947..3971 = 5.6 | 7.12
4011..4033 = -3.3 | 12.6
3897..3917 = -3.2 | 9.31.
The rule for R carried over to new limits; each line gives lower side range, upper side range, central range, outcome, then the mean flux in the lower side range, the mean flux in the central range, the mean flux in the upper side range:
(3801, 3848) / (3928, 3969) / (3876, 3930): -0.23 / 6.99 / 8.09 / 6.24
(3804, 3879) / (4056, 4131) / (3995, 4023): -0.16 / 6.96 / 12.4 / 12.6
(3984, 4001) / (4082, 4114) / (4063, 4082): 0.10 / 11.8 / 11.6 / 13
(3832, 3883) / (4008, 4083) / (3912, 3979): 0.34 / 6.89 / 6.81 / 12.1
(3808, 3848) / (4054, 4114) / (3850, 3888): 0.02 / 6.36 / 7.21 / 12.4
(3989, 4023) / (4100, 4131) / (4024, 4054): 0.04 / 12.4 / 12.1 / 13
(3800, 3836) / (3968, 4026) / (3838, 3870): 0.10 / 7.18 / 7.29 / 11.1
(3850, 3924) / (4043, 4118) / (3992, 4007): -0.14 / 8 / 12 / 12.4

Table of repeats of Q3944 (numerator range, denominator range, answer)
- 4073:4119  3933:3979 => 1.94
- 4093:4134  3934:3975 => 1.97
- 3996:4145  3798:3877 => 1.75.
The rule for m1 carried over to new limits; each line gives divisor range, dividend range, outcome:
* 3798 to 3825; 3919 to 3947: 0.67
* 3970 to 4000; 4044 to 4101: 1.18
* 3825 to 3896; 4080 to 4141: 1.92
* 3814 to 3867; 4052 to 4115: 1.95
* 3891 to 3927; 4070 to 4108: 1.43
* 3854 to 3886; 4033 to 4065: 1.67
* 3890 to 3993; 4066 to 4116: 1.60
